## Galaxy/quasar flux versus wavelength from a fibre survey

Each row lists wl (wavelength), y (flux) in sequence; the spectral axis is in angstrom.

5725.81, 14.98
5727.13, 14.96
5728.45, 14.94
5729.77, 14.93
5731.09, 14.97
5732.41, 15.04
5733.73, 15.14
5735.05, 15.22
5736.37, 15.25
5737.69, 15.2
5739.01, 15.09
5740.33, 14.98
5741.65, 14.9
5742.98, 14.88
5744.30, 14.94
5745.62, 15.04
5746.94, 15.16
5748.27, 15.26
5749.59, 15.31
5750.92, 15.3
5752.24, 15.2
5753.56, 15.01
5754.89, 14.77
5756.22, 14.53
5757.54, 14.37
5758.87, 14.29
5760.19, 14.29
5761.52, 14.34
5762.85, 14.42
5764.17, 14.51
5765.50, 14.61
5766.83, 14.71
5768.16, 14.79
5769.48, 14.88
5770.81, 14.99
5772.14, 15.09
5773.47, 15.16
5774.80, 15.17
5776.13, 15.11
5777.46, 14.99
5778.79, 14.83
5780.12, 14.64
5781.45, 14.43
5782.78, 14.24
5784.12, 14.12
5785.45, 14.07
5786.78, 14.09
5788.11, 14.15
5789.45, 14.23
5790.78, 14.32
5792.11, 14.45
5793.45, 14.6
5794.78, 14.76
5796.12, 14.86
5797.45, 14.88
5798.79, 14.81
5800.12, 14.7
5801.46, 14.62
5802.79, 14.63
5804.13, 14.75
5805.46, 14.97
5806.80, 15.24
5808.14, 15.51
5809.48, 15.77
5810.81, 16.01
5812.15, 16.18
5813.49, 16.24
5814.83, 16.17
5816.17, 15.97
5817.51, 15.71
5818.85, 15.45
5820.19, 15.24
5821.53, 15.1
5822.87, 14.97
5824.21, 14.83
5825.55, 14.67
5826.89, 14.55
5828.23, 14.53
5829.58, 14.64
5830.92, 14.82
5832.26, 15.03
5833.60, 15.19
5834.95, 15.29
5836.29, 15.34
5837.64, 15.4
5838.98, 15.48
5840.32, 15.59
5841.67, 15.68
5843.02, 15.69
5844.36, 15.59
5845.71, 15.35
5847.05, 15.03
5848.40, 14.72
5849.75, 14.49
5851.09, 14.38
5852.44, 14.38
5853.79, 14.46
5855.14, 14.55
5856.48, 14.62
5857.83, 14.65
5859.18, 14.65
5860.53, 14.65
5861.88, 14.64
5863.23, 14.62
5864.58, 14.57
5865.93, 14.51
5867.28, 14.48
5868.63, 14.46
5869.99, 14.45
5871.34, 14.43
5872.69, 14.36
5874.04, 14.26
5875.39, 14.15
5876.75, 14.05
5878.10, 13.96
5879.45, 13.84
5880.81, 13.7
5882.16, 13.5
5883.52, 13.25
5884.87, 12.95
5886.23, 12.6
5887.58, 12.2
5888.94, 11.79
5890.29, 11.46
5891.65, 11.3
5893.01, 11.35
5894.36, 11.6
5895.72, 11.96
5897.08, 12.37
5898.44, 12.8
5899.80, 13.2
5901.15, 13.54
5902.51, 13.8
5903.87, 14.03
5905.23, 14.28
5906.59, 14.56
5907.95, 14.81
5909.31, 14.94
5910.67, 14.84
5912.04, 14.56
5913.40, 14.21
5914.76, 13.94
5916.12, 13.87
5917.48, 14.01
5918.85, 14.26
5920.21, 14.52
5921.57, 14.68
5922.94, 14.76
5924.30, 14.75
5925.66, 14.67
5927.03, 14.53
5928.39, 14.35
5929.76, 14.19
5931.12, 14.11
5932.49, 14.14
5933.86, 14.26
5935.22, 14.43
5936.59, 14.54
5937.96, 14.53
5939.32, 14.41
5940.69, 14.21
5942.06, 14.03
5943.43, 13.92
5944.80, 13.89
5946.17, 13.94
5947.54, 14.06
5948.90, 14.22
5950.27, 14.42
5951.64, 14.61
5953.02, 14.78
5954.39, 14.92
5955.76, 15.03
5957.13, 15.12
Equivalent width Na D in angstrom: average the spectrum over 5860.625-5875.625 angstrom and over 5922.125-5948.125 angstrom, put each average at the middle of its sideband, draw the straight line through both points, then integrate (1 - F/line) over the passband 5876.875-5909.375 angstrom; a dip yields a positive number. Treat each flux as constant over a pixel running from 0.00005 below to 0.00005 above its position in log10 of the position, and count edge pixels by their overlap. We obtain 3.0 angstrom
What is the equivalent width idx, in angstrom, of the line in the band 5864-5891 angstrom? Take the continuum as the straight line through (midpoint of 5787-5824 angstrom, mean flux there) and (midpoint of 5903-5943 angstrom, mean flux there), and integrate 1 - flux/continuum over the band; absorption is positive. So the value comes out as 1.9 angstrom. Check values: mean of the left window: 15.1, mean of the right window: 14.4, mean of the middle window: 13.6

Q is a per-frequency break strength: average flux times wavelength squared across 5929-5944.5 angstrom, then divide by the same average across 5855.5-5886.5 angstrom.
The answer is 1.03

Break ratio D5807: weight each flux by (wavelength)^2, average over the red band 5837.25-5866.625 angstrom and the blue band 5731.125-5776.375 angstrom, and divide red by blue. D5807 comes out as 1.03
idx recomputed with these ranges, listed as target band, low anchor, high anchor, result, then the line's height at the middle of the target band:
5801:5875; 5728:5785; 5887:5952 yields -3.4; 14.3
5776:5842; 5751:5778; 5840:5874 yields -1.1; 14.8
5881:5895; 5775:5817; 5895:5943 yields 2.0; 14.3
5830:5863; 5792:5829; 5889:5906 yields -2.0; 14.1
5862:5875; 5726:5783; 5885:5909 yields -1.2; 13.3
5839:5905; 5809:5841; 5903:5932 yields 4.3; 14.9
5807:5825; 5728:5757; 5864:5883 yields -1.3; 14.6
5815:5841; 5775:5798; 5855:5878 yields -1.2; 14.5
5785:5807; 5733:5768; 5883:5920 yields -0.3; 14.4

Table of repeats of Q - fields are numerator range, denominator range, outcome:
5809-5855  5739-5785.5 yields 1.05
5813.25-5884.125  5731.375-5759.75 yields 1.02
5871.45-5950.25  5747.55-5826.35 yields 0.97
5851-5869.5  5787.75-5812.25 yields 1.00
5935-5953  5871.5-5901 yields 1.12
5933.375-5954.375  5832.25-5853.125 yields 0.98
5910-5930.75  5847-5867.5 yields 1.01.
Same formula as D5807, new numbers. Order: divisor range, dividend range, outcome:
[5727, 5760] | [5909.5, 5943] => 1.02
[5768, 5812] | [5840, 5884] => 1.01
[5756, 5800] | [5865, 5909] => 0.95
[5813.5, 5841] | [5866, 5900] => 0.88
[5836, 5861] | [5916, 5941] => 0.99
